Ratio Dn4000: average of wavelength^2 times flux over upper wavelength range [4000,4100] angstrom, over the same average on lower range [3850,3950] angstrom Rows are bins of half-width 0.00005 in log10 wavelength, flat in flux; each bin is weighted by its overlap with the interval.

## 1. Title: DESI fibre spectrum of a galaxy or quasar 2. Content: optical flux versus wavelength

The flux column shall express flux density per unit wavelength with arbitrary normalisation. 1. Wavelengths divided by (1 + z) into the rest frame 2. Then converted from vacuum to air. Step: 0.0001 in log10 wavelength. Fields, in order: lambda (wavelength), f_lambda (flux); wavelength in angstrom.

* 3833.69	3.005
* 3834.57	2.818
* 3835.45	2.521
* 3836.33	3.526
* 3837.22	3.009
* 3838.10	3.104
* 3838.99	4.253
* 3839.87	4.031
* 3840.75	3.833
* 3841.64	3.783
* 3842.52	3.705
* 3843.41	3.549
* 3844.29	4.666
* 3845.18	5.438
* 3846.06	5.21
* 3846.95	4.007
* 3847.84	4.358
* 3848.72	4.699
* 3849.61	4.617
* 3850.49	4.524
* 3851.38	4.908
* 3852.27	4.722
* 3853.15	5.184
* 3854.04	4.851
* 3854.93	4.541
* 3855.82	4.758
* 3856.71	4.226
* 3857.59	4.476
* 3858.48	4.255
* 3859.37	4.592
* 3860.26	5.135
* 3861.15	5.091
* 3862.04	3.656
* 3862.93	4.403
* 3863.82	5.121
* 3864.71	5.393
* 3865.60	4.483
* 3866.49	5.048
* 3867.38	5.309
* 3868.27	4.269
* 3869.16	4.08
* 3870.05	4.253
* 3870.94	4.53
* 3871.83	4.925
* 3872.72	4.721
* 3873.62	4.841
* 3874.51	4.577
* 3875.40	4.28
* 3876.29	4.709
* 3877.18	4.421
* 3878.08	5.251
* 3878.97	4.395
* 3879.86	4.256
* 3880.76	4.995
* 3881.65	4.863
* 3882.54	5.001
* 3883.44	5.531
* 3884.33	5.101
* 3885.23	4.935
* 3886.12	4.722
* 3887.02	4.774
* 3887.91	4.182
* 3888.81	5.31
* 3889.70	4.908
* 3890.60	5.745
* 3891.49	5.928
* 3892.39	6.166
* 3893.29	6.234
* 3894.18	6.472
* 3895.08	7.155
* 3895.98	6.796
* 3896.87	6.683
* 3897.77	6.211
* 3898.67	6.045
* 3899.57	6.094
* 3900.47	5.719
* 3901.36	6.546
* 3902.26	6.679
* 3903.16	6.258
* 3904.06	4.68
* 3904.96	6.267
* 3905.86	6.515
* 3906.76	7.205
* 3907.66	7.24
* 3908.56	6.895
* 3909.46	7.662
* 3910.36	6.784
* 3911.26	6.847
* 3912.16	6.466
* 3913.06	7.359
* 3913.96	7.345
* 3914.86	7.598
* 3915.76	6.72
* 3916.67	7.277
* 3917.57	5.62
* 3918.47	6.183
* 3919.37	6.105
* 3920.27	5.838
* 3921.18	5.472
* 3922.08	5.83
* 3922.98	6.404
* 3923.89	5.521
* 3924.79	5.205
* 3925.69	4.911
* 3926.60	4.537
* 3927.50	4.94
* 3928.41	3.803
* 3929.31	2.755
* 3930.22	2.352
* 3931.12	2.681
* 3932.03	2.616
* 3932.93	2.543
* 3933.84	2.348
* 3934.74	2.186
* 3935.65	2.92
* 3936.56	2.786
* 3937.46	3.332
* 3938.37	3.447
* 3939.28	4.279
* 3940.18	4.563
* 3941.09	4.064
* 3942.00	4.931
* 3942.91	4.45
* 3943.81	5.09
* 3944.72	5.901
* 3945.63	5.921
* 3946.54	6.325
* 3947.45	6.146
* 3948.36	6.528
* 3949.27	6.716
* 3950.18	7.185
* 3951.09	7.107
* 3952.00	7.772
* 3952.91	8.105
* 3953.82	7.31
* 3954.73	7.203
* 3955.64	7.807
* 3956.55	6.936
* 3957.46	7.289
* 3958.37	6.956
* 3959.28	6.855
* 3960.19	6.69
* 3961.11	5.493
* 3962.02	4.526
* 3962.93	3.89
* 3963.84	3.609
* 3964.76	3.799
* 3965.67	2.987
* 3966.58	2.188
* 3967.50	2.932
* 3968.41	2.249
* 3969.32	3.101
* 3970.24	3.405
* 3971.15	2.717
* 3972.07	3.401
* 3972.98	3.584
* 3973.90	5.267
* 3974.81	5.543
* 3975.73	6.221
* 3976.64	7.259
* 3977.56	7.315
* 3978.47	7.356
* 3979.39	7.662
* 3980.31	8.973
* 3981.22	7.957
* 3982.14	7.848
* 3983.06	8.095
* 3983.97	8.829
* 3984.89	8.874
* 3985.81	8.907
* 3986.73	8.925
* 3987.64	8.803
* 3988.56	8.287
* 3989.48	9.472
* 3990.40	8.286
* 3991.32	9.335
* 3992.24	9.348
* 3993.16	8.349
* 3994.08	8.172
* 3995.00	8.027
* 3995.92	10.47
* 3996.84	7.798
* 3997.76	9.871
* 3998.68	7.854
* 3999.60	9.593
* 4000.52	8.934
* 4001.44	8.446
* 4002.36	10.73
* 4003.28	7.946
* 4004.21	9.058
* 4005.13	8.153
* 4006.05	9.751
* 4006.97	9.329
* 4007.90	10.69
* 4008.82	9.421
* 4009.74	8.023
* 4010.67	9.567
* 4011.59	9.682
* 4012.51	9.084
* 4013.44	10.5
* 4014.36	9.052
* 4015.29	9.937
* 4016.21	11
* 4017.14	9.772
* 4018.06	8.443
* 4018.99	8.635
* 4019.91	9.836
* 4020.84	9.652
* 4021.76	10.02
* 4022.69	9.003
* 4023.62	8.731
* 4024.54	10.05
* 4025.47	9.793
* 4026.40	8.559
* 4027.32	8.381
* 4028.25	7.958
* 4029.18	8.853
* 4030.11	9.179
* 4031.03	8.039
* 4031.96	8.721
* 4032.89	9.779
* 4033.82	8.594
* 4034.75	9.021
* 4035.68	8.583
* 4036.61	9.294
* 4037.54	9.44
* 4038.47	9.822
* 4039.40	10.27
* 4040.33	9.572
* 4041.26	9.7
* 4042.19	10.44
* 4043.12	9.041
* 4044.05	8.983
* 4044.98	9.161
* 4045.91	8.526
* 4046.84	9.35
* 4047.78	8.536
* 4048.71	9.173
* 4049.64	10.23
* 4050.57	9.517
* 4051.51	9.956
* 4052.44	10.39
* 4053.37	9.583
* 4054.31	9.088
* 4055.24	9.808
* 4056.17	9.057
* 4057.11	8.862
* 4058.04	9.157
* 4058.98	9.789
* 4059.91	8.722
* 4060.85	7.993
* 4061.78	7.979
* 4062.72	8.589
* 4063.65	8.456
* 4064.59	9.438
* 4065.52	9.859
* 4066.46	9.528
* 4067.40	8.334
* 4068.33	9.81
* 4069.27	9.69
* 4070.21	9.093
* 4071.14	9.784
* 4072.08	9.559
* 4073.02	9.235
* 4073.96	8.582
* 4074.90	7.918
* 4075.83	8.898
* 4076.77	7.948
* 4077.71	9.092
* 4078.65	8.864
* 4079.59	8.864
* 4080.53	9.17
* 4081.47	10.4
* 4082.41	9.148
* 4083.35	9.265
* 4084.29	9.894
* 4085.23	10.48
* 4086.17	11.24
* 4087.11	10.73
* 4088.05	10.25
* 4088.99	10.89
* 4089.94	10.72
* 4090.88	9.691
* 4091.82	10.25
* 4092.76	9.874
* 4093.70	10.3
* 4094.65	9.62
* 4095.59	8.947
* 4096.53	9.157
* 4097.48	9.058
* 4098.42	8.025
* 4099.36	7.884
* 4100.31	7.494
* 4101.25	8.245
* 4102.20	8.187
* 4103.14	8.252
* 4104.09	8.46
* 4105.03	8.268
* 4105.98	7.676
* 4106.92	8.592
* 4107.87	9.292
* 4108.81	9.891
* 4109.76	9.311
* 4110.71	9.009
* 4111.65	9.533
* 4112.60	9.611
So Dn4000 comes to 1.94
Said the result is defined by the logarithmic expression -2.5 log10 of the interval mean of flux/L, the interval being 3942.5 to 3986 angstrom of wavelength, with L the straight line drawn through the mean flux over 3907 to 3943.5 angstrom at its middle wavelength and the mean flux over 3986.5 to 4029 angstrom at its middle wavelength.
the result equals 0.16 mag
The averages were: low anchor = 5.03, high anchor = 9.15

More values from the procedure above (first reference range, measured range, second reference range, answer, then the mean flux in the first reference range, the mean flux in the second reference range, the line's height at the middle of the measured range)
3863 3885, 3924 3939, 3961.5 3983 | 0.399 mag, 4.76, 5.01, 4.91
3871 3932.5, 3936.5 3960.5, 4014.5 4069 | 0.133 mag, 5.57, 9.24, 6.79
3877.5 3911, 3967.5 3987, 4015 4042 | 0.269 mag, 5.84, 9.27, 7.96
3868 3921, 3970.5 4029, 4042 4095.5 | -0.068 mag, 5.76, 9.41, 7.96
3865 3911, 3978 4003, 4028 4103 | -0.137 mag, 5.51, 9.26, 7.67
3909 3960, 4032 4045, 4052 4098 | -0.121 mag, 5.54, 9.41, 8.4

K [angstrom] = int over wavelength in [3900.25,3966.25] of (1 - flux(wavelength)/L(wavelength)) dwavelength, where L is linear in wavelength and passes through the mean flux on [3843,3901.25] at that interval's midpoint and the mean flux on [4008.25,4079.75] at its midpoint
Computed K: 9.2 angstrom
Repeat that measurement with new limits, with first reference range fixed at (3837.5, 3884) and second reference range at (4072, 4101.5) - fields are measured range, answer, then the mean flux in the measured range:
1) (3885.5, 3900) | -1.57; 5.83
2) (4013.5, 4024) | -2.10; 9.51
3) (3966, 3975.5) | 4.70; 3.5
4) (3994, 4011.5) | -3.43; 9.08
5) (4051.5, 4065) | -0.51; 9.1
